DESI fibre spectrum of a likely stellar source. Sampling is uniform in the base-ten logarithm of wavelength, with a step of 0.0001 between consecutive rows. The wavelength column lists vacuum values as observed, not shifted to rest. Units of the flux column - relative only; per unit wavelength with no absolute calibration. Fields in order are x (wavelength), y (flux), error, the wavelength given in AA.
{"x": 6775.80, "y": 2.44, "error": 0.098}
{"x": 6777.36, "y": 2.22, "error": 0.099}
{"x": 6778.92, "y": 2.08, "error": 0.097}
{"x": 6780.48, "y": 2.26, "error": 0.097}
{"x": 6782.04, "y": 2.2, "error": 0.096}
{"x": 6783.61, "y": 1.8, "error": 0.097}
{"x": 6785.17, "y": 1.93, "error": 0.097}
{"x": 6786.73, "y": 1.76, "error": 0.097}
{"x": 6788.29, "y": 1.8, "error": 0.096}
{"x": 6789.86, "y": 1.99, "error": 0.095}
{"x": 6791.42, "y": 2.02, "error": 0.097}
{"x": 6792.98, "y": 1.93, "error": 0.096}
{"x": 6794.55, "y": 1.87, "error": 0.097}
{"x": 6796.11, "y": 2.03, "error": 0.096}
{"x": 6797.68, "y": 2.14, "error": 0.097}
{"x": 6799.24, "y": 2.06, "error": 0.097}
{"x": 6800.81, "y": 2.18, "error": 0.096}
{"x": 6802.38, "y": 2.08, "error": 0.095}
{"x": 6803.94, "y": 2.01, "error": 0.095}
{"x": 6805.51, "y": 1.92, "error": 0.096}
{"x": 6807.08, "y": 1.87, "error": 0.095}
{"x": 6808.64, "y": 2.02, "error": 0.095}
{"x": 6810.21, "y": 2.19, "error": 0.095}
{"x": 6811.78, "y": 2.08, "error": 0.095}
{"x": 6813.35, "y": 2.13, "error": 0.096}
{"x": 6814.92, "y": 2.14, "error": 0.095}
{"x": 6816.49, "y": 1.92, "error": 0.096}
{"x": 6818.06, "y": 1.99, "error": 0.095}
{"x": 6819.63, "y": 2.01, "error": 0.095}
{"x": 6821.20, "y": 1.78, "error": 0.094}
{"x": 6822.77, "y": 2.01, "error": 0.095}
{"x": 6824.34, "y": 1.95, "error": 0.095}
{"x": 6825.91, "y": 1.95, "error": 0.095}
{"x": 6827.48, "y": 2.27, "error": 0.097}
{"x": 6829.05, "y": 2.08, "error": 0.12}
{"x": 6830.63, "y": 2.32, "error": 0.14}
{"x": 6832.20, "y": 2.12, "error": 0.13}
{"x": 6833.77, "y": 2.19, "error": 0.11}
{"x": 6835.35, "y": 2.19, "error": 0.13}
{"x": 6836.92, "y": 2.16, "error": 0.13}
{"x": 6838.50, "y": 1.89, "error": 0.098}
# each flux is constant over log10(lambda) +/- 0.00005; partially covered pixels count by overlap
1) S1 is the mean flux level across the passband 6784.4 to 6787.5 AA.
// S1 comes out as 1.85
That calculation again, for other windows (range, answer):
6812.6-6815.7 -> 2.13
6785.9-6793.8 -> 1.9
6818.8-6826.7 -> 1.94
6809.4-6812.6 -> 2.13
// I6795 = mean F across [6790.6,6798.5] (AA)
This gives 2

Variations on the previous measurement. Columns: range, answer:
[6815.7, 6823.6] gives 1.94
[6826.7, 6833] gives 2.2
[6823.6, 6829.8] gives 2.07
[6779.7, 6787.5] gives 1.99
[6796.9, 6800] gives 2.1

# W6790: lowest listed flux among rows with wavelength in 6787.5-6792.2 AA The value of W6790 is 1.8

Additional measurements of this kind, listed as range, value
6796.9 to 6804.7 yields 2.01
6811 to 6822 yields 1.78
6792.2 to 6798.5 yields 1.87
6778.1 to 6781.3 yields 2.08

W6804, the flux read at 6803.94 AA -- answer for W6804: 2.01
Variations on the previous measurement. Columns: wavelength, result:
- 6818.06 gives 1.99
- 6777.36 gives 2.22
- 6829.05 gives 2.08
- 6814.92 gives 2.14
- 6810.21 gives 2.19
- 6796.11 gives 2.03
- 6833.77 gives 2.19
